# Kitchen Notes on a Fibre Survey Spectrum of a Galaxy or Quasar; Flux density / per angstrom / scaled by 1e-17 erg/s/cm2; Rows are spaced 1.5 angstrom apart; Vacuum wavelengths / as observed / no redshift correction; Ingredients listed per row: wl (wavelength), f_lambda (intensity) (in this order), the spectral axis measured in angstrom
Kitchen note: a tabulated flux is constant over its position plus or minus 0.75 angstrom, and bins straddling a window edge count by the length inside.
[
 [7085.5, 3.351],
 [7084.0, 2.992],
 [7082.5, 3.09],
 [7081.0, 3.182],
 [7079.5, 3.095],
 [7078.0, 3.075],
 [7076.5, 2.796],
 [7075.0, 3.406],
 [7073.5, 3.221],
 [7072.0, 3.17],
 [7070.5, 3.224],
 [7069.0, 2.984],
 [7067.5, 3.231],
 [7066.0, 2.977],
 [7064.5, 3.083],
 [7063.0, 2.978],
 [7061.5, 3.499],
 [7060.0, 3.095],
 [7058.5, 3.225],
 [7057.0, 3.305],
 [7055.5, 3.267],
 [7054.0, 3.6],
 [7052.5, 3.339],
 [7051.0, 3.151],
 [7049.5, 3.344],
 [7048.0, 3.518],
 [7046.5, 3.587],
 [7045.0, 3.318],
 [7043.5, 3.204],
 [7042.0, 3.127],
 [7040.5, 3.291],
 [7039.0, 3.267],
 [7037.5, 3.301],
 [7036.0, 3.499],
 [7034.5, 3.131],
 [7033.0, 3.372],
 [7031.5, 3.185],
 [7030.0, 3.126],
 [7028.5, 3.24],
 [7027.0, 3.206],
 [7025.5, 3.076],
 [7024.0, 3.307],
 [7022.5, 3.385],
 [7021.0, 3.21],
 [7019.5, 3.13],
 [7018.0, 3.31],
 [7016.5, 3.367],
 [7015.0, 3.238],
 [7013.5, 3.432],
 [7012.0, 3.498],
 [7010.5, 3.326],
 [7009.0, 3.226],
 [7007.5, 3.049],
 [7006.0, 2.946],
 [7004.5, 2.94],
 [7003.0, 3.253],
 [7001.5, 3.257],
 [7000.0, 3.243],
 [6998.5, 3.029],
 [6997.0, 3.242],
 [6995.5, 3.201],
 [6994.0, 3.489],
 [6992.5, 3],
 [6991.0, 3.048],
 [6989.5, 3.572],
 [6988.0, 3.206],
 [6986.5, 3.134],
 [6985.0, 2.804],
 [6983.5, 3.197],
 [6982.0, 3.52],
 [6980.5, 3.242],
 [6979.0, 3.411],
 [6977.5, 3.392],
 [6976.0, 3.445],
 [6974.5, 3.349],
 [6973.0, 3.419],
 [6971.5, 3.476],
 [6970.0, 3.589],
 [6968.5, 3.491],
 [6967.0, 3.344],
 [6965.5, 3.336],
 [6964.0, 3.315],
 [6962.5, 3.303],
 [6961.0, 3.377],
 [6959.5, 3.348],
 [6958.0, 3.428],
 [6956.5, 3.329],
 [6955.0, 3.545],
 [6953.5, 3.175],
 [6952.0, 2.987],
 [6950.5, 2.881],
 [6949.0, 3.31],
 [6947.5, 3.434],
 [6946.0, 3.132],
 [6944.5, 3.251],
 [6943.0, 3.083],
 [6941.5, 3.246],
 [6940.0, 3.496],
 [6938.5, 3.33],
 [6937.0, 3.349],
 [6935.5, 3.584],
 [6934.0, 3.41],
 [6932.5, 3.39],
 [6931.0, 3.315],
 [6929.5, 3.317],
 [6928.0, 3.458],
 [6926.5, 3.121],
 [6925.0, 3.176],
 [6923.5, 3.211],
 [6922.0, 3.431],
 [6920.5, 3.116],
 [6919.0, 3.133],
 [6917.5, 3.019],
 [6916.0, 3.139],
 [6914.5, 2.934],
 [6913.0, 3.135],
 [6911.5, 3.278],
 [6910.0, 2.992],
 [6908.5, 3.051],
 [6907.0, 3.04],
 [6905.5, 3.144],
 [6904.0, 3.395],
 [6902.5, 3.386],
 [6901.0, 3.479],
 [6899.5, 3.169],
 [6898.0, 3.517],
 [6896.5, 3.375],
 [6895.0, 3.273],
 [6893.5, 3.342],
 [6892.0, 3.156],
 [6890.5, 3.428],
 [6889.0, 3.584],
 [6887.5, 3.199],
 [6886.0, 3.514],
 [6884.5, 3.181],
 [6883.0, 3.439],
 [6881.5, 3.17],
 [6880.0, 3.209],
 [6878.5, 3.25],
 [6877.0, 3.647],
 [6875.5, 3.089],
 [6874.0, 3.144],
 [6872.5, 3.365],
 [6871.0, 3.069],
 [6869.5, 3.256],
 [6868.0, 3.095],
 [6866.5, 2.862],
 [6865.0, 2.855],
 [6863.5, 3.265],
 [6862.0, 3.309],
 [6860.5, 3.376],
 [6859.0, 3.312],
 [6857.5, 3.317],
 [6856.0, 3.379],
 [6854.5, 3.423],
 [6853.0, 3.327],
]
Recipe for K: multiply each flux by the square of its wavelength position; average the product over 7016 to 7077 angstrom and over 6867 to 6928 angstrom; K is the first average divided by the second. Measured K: 1.0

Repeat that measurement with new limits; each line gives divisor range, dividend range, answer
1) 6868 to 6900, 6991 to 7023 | 1.01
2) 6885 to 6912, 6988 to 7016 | 1.01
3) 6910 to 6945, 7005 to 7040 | 1.03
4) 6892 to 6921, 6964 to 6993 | 1.06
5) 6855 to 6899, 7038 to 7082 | 1.04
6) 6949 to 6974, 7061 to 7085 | 0.97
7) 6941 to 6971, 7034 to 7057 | 1.04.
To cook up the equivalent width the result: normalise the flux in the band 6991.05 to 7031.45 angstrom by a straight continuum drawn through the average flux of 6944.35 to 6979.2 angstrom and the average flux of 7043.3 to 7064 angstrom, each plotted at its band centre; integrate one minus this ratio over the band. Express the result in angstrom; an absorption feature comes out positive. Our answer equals 1.3 angstrom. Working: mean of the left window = 3.34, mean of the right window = 3.32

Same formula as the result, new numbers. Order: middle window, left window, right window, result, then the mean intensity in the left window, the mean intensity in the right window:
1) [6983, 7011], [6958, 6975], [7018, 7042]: 1.3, 3.4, 3.25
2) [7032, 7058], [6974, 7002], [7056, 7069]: -1.2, 3.25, 3.16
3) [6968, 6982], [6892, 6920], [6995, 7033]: -0.9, 3.21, 3.22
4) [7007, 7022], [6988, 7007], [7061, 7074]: -0.5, 3.18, 3.14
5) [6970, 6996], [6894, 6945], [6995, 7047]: -0.4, 3.26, 3.24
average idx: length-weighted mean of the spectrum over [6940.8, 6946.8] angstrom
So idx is 3.18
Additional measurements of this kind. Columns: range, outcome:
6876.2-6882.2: 3.32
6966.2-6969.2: 3.41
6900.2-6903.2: 3.43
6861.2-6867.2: 3.08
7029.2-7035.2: 3.2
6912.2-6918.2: 3.06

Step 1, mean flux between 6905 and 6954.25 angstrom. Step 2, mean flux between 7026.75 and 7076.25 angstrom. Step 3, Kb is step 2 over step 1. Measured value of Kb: 1.01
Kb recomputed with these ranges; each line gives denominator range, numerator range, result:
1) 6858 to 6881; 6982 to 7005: 0.99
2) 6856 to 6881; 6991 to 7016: 1.00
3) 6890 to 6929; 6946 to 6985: 1.03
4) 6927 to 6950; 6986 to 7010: 0.95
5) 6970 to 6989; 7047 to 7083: 0.97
